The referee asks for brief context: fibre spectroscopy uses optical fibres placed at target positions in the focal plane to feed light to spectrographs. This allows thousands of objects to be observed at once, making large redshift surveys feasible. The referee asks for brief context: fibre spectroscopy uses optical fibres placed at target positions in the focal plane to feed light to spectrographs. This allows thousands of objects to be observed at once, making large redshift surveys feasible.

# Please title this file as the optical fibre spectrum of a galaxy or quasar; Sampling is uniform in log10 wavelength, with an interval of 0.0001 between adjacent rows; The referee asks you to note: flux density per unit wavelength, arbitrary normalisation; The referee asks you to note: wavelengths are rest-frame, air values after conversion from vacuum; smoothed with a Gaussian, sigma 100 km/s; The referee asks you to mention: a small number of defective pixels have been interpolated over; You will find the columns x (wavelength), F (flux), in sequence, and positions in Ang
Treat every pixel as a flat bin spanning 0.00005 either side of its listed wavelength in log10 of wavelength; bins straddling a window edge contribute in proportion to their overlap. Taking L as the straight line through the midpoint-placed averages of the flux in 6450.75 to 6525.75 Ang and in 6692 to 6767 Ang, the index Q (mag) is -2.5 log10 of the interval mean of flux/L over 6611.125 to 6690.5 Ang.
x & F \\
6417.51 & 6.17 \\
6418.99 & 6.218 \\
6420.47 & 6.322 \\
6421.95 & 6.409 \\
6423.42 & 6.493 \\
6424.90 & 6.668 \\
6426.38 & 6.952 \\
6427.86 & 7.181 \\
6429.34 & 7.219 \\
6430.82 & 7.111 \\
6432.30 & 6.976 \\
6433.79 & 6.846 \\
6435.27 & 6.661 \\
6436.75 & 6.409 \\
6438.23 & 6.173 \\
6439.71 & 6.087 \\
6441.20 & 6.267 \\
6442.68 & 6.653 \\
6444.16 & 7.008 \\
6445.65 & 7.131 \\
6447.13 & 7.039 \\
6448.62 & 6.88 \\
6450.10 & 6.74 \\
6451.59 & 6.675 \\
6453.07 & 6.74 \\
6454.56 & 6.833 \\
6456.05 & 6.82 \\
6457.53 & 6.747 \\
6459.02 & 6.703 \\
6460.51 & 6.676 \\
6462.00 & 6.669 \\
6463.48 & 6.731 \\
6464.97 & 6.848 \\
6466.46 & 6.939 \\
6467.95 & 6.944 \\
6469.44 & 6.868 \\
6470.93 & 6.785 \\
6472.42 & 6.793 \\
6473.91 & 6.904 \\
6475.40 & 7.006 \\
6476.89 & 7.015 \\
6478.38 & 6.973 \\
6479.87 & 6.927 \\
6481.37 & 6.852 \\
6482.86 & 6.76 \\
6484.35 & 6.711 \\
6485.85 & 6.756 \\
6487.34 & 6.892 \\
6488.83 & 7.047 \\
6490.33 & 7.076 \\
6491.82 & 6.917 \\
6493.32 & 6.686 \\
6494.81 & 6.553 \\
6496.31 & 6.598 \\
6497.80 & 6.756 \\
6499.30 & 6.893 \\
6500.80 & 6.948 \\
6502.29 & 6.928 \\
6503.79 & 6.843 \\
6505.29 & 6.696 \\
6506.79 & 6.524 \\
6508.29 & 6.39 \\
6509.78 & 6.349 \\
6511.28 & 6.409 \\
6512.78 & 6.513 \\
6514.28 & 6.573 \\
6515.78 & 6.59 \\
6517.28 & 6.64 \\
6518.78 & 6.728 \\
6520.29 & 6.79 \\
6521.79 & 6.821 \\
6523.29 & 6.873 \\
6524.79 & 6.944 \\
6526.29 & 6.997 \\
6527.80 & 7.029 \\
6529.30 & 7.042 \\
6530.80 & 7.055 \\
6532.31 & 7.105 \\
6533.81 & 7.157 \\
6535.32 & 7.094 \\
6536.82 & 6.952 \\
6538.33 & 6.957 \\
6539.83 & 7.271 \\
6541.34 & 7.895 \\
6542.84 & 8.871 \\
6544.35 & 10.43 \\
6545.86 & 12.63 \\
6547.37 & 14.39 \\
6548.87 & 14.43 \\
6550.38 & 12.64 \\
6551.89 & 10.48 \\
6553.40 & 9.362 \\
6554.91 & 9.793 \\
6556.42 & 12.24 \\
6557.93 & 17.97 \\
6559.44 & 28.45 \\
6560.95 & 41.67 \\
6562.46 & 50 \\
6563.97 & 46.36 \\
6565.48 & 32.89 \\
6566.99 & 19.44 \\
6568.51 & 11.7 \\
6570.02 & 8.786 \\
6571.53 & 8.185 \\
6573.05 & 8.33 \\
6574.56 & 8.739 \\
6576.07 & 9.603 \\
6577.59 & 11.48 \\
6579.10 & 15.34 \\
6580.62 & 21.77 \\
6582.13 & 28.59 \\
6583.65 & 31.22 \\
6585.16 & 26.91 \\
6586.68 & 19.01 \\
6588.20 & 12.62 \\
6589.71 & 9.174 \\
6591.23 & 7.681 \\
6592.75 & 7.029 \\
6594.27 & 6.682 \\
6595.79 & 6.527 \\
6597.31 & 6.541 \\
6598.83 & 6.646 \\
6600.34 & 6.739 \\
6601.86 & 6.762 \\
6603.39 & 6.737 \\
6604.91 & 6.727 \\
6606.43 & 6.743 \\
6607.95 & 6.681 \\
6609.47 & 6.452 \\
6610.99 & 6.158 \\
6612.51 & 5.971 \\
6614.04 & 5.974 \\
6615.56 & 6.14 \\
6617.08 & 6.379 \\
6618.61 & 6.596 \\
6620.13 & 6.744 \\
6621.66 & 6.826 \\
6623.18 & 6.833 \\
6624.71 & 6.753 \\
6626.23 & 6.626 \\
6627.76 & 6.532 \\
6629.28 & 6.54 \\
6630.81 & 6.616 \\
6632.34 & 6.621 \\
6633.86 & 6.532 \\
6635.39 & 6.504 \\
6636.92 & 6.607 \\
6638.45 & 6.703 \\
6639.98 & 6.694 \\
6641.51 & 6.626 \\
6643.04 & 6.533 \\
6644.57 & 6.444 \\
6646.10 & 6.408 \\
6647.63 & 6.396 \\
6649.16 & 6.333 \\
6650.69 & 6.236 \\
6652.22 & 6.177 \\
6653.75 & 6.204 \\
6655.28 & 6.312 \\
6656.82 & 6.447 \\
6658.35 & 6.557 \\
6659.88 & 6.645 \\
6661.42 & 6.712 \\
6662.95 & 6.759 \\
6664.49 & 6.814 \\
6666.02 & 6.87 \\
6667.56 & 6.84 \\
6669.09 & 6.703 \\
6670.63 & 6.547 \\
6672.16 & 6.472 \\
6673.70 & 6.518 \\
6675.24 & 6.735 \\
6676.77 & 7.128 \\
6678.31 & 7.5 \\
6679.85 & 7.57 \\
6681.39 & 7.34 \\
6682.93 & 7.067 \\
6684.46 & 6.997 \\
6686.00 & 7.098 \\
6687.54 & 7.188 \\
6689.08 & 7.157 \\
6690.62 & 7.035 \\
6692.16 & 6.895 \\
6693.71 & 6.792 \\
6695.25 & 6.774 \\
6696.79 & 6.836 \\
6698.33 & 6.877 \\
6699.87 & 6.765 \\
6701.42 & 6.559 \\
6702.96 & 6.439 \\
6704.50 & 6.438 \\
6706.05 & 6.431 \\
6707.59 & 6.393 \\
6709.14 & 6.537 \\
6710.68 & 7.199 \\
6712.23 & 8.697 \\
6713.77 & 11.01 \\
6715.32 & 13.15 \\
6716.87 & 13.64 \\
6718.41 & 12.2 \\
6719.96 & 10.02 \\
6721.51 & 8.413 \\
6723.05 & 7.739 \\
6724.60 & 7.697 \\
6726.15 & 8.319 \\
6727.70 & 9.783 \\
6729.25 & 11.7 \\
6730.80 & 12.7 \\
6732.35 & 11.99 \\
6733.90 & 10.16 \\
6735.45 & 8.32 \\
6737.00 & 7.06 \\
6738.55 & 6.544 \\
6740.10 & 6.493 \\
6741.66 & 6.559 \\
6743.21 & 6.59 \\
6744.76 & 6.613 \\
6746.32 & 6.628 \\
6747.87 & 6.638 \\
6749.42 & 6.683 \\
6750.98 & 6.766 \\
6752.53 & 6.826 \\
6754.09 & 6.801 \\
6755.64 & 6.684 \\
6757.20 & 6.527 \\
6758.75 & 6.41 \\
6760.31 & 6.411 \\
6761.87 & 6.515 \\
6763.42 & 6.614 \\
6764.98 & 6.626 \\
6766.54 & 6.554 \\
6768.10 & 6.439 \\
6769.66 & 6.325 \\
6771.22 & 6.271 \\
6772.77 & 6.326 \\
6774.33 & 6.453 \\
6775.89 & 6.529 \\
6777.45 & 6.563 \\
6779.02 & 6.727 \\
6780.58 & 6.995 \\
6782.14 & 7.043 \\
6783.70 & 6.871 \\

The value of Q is 0.13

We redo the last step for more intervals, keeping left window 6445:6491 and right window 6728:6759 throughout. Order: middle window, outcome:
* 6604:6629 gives 0.13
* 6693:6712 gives 0.14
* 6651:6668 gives 0.15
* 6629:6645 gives 0.13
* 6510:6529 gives 0.05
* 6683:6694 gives 0.08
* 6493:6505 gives 0.03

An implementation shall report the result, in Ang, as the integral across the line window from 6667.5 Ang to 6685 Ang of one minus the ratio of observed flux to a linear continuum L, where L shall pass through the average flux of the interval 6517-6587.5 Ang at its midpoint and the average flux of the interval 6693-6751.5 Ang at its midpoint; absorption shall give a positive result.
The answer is 5.2 Ang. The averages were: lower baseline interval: 14.6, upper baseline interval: 8.22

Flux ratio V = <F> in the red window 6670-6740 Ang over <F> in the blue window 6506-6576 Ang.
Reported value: 0.66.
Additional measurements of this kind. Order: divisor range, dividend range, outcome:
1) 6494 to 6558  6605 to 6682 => 0.82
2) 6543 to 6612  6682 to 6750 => 0.55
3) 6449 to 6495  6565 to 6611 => 1.78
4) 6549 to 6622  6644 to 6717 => 0.51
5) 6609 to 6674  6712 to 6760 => 1.31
